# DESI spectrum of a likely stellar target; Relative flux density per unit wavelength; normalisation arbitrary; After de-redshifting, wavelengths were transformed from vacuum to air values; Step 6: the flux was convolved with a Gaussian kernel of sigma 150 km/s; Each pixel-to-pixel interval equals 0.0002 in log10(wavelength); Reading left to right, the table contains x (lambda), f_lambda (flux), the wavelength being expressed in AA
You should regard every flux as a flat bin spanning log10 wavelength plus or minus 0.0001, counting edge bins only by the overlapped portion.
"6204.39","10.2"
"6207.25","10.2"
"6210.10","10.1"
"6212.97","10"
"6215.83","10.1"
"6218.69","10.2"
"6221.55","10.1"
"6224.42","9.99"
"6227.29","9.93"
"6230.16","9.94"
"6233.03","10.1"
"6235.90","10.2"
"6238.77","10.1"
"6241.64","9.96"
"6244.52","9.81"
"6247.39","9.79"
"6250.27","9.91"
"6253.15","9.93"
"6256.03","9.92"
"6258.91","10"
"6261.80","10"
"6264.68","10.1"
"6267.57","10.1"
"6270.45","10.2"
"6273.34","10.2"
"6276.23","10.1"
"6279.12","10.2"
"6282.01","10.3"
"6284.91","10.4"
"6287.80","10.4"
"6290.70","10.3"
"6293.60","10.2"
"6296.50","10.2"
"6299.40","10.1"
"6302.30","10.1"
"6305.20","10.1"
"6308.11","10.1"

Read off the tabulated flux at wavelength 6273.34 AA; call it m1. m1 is 10.2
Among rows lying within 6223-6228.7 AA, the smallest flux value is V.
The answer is 9.93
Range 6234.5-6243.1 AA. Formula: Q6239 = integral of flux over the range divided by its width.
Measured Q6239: 10.1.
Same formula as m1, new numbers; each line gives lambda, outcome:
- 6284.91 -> 10.4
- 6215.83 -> 10.1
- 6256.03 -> 9.92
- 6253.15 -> 9.93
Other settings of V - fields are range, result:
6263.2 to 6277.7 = 10.1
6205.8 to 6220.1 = 10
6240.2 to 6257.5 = 9.79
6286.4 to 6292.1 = 10.3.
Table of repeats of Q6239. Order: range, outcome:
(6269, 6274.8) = 10.2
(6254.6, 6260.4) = 9.95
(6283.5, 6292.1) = 10.4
